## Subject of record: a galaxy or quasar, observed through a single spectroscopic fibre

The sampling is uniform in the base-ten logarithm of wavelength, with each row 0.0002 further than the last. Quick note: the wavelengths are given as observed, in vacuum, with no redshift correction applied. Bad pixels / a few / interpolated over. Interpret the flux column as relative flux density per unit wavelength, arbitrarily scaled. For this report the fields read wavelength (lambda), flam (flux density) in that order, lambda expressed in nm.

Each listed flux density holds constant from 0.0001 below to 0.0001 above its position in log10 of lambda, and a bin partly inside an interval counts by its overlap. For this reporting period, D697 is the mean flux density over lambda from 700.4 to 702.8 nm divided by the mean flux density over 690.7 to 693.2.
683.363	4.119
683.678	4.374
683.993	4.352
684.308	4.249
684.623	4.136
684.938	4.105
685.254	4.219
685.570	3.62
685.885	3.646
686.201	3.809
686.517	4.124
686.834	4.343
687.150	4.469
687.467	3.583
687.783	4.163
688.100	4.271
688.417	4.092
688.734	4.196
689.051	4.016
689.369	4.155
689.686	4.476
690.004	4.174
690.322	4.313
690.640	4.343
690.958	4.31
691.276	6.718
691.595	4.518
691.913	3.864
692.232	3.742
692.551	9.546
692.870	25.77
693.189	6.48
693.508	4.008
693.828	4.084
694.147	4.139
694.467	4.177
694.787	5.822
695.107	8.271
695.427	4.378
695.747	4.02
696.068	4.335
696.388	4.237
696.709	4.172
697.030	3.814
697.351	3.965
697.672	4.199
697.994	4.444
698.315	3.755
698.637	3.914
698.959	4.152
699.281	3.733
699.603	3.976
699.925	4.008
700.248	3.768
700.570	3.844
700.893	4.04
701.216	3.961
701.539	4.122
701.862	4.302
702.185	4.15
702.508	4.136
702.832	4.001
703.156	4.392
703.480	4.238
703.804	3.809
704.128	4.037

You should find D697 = 0.50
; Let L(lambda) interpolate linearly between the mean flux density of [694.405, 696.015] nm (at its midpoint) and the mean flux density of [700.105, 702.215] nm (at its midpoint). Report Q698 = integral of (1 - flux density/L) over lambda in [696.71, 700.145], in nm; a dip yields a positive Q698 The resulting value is 0.46 nm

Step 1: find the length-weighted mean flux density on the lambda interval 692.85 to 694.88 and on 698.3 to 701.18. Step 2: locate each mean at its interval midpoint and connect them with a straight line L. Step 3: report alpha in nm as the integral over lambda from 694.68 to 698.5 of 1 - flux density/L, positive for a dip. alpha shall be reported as 0.56 nm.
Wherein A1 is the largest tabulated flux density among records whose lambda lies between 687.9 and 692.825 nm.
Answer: 9.546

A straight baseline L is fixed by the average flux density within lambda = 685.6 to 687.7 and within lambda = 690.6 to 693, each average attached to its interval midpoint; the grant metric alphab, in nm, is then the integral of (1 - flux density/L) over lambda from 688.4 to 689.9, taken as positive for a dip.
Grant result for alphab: 0.42 nm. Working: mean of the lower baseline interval 3.98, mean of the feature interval 4.2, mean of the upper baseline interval 7.81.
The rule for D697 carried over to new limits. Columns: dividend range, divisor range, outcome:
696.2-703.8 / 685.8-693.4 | 0.74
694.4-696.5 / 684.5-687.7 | 1.27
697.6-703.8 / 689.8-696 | 0.66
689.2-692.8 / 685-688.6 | 1.35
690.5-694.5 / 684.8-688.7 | 1.65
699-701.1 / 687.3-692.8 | 0.79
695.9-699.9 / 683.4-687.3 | 0.98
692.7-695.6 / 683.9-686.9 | 1.84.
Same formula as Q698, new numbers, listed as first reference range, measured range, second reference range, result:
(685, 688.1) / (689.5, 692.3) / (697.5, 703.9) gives -0.34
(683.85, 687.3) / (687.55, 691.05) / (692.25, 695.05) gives 0.95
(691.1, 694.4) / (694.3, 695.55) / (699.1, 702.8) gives 0.13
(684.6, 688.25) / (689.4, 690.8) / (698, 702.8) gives -0.10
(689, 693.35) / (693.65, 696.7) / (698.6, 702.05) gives 0.35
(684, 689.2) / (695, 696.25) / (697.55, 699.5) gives -0.33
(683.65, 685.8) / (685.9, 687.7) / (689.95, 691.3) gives 0.11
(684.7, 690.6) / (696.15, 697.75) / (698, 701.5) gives -0.04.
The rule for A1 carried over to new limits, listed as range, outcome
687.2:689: 4.271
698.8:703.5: 4.392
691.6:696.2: 25.77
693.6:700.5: 8.271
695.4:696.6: 4.378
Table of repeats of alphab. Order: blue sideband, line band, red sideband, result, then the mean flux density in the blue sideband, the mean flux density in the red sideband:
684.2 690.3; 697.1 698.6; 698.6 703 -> -0.01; 4.1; 4.01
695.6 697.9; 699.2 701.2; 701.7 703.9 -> 0.11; 4.12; 4.16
